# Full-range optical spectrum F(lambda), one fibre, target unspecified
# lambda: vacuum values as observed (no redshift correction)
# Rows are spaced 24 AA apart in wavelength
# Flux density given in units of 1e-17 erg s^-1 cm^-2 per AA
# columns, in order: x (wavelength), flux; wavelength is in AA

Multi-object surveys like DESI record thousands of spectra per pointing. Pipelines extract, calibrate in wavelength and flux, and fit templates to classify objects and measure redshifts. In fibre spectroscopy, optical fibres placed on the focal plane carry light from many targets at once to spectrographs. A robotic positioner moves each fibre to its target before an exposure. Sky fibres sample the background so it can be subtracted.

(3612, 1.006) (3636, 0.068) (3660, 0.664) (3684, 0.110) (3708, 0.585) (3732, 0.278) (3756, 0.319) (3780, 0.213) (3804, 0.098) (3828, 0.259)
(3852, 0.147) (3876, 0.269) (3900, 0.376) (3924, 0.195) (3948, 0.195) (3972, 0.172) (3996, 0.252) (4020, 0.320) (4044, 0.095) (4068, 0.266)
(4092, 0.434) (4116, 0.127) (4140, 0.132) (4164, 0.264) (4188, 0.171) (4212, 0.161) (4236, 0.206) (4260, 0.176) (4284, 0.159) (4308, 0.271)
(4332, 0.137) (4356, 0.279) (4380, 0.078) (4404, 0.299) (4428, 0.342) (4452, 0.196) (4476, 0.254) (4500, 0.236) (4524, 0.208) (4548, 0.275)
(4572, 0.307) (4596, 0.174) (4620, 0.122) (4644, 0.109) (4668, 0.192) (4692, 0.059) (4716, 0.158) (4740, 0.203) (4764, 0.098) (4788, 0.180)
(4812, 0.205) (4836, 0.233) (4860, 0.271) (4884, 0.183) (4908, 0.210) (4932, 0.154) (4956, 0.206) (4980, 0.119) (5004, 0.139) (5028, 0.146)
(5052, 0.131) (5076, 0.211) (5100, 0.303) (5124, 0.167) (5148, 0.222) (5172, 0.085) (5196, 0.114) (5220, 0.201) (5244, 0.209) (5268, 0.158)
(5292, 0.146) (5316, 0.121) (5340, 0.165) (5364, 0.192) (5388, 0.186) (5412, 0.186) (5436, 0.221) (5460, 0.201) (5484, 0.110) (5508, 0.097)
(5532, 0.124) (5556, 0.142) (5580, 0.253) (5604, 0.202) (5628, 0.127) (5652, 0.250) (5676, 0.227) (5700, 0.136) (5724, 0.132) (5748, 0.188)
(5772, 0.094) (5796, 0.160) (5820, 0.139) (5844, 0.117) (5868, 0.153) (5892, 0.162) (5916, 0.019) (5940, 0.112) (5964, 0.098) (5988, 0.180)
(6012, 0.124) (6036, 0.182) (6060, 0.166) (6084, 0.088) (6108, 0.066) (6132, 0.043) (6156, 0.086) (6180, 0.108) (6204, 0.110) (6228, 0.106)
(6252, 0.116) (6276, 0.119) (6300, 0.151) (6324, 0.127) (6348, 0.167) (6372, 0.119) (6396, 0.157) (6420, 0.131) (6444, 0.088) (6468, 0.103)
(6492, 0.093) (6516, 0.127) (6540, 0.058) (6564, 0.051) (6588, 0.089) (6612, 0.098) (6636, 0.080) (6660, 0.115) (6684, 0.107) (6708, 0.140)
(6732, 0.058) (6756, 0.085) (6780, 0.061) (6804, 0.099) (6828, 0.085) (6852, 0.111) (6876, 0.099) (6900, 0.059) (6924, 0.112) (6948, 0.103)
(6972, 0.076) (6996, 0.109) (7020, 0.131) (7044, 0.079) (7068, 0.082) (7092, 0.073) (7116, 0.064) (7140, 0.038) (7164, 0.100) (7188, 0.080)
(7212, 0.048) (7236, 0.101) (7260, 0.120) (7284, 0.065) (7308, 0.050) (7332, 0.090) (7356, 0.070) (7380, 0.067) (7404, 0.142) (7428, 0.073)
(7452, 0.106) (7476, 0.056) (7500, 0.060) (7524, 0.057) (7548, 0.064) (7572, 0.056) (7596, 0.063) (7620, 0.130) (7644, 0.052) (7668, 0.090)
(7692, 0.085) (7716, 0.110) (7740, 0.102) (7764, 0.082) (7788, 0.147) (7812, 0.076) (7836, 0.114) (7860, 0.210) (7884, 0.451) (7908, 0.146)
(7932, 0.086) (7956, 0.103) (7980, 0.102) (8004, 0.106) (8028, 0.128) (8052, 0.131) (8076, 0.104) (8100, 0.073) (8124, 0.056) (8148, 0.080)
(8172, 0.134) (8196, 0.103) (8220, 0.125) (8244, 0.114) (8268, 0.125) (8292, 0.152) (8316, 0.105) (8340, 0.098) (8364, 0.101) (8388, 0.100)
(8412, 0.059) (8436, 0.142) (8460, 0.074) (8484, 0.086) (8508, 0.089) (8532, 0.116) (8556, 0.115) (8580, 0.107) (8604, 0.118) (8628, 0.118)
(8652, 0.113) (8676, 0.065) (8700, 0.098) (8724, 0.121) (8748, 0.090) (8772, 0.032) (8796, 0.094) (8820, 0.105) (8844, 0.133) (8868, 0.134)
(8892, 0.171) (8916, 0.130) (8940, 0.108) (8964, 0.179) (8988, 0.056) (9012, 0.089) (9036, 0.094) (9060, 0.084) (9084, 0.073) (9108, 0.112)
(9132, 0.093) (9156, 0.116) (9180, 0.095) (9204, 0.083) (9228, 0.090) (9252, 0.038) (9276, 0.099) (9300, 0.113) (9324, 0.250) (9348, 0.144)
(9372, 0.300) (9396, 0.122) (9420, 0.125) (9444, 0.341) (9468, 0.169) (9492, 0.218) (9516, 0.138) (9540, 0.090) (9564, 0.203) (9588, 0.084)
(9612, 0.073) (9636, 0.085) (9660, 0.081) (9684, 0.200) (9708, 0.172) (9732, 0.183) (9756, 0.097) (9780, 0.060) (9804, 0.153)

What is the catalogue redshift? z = 1.112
